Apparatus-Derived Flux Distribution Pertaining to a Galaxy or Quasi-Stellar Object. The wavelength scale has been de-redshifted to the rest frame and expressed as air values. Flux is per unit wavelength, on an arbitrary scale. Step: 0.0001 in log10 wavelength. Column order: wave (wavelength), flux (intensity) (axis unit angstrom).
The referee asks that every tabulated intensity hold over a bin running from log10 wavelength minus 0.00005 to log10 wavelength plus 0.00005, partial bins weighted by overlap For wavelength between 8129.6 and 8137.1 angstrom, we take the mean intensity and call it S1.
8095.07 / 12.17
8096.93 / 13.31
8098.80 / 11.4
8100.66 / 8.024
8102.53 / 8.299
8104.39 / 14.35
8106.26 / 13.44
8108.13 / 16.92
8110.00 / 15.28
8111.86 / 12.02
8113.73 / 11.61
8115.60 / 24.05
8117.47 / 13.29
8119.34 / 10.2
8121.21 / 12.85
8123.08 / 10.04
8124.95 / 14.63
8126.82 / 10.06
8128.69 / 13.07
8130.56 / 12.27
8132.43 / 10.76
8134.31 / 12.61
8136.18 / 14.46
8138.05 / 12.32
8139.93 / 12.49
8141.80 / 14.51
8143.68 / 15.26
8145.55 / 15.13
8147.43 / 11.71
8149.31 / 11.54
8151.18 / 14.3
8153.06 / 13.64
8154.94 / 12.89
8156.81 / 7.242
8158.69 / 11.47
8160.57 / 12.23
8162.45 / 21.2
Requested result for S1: 12.5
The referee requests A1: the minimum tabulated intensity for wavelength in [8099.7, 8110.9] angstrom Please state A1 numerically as 8.024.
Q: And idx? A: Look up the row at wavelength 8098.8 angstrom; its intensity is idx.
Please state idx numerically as 11.4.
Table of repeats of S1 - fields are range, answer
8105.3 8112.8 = 14.4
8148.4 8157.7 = 12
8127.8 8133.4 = 12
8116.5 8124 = 11.7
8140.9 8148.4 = 14.1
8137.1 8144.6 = 13.6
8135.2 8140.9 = 13.1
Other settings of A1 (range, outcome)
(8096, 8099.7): 11.4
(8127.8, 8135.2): 10.76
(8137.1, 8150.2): 11.54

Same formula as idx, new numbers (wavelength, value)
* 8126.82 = 10.06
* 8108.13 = 16.92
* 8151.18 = 14.3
